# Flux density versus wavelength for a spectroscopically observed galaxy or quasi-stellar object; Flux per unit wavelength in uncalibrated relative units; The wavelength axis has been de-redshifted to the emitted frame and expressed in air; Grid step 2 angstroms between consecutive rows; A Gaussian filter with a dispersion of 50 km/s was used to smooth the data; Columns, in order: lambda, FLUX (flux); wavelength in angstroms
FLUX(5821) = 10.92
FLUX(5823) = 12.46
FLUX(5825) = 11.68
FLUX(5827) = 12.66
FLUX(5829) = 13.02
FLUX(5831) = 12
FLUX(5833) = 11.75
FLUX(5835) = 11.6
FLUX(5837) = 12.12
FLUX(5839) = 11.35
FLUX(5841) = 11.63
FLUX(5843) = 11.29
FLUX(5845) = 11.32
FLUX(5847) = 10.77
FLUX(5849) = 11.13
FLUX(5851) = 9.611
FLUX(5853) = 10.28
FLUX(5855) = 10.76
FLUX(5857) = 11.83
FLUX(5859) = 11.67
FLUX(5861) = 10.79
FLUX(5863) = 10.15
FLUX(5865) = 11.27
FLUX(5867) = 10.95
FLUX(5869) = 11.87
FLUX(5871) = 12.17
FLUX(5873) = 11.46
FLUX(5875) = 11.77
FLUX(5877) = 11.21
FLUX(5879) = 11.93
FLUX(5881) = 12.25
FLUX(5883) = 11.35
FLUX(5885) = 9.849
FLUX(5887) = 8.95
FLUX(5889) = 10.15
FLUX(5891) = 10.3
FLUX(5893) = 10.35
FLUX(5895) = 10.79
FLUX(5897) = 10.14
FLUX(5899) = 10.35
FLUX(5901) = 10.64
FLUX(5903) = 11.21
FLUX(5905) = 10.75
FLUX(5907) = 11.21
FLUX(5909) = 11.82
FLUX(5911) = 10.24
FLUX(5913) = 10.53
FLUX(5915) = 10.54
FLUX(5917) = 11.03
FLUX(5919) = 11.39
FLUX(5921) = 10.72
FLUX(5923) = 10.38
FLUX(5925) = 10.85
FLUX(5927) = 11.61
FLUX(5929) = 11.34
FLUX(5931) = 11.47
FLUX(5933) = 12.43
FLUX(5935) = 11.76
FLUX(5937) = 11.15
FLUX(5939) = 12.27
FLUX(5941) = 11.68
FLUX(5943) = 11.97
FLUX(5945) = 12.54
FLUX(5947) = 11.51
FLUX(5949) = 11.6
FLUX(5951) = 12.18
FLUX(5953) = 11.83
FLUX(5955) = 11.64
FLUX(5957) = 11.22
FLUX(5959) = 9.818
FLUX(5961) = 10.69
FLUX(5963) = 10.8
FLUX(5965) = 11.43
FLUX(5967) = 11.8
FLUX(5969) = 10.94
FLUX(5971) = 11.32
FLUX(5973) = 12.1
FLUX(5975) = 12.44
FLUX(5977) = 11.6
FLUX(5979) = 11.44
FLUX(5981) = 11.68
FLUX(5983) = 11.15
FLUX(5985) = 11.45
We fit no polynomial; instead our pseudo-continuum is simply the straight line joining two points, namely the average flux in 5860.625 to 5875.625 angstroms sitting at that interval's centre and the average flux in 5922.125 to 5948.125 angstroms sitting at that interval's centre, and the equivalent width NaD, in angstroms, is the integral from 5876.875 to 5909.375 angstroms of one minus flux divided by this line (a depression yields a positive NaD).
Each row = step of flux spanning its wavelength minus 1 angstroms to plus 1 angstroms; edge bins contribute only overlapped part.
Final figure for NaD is 1.9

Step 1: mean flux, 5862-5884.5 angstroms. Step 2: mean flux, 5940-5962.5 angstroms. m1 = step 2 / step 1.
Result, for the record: 1.00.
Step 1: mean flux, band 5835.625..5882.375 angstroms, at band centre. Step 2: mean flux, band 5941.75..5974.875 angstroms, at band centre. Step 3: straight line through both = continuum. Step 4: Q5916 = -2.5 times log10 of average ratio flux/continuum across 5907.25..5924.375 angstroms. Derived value 0.054 mag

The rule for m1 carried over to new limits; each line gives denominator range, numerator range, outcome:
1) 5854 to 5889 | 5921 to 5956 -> 1.04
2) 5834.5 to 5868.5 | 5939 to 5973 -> 1.03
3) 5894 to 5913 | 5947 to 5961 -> 1.05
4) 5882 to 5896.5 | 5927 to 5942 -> 1.14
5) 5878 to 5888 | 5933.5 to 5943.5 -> 1.08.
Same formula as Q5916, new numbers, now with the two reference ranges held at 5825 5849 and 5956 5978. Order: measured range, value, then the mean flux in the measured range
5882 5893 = 0.14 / 10.1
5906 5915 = 0.06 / 10.9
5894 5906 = 0.09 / 10.6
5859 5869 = 0.06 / 11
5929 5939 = -0.03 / 11.7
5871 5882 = -0.01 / 11.8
